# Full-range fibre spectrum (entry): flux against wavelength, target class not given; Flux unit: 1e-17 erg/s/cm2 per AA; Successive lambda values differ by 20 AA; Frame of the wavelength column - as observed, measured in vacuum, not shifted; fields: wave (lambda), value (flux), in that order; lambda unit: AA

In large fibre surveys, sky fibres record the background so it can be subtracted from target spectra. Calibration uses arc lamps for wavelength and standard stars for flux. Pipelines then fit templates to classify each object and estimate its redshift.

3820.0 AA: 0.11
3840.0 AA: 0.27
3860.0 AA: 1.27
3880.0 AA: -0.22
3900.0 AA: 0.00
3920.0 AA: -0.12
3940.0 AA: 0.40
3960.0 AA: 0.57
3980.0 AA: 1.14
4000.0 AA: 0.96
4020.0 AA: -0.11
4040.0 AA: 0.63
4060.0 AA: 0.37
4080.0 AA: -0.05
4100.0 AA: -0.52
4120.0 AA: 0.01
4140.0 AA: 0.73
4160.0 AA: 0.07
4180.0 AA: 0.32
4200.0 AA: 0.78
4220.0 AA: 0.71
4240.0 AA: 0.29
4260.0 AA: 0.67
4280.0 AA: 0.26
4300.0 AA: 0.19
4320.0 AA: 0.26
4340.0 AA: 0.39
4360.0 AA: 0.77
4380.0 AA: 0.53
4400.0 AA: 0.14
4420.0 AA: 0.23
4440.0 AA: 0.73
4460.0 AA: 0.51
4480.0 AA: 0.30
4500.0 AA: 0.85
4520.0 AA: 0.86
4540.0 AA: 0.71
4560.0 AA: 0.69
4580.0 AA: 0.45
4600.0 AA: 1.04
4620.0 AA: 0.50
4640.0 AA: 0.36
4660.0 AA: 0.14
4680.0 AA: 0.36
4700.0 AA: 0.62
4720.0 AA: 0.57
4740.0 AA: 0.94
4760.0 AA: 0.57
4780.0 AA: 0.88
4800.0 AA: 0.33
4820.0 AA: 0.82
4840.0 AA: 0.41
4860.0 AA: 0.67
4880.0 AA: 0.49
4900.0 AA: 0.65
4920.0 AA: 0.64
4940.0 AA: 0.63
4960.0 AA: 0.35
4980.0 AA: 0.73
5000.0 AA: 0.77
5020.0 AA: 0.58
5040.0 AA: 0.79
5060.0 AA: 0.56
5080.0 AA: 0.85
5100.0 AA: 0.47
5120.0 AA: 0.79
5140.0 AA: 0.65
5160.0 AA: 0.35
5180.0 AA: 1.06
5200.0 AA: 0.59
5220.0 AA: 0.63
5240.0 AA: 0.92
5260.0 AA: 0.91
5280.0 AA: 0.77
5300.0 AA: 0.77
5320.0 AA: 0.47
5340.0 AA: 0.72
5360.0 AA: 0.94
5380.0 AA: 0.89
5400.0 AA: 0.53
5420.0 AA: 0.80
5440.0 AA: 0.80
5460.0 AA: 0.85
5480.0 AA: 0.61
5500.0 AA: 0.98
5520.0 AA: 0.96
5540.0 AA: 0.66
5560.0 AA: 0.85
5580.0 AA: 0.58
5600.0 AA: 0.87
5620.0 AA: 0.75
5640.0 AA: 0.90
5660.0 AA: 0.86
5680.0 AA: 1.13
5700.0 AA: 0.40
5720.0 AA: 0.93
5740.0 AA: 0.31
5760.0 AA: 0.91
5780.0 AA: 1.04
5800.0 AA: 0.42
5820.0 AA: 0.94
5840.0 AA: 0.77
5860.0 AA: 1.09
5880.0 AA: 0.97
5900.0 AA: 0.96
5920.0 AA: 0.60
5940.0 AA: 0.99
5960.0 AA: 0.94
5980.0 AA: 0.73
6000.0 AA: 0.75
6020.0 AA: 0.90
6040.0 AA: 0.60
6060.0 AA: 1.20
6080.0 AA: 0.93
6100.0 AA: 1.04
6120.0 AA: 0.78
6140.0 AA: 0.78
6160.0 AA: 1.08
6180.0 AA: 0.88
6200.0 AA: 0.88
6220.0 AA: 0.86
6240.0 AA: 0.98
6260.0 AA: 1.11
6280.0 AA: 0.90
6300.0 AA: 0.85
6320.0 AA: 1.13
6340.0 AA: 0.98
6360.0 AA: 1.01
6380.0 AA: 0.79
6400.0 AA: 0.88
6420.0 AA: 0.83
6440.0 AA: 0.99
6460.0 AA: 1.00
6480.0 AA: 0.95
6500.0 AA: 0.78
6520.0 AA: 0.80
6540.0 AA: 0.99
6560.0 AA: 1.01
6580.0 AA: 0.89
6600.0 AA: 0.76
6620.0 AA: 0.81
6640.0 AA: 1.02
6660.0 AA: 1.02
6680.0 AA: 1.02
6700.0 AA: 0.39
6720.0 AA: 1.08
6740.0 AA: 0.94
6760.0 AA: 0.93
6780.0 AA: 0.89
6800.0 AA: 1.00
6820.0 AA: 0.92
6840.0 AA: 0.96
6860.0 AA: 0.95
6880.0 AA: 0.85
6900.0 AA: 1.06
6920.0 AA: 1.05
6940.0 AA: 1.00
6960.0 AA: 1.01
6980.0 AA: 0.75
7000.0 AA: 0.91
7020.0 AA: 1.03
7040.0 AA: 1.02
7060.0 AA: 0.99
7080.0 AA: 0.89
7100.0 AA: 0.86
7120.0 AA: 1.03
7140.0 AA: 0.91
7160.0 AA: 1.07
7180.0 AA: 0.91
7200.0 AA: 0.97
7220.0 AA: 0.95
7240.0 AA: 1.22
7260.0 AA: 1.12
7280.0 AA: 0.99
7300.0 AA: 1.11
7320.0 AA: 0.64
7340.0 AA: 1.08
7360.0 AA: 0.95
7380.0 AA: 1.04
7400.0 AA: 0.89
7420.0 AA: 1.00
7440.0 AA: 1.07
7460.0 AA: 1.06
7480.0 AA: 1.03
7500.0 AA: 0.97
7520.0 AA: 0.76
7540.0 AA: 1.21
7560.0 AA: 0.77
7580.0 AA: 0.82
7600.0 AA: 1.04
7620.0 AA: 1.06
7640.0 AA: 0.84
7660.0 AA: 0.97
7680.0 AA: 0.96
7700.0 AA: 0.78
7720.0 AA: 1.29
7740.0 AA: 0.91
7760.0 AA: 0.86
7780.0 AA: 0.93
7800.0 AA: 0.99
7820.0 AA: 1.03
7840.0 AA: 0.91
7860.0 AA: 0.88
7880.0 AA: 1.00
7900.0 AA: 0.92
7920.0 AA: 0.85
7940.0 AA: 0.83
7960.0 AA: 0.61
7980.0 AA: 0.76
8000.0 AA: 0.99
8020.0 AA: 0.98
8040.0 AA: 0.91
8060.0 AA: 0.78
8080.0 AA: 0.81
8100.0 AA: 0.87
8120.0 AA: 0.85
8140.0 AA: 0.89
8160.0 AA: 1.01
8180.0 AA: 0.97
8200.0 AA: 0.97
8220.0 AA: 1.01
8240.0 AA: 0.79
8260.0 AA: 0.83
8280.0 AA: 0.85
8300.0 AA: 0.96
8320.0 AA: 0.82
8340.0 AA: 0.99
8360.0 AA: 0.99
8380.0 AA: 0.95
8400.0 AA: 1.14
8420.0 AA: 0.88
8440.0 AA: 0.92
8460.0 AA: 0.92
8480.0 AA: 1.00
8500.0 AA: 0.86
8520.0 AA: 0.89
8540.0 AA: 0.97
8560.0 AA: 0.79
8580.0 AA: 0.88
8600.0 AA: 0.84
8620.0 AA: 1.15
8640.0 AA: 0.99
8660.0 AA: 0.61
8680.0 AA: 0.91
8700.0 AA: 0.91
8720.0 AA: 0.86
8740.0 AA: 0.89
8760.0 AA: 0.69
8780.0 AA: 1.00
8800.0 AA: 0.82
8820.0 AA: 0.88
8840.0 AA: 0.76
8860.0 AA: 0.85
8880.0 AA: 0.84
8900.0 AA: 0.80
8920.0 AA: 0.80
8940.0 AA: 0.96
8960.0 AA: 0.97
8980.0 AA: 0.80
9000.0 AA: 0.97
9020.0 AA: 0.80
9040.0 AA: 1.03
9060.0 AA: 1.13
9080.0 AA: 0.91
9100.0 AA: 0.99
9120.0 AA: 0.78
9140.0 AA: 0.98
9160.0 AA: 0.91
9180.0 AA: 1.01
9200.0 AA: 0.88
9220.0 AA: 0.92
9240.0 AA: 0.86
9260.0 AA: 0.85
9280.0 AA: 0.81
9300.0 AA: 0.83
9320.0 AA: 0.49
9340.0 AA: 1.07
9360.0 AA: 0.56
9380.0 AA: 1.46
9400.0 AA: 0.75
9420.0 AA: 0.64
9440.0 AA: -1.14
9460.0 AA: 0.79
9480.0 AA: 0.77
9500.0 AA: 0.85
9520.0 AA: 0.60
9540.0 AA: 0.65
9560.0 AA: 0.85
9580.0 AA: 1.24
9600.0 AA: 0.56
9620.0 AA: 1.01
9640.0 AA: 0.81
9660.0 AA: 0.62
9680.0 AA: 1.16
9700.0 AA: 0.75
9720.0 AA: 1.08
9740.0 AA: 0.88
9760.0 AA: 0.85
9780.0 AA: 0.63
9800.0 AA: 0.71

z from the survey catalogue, 0.11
